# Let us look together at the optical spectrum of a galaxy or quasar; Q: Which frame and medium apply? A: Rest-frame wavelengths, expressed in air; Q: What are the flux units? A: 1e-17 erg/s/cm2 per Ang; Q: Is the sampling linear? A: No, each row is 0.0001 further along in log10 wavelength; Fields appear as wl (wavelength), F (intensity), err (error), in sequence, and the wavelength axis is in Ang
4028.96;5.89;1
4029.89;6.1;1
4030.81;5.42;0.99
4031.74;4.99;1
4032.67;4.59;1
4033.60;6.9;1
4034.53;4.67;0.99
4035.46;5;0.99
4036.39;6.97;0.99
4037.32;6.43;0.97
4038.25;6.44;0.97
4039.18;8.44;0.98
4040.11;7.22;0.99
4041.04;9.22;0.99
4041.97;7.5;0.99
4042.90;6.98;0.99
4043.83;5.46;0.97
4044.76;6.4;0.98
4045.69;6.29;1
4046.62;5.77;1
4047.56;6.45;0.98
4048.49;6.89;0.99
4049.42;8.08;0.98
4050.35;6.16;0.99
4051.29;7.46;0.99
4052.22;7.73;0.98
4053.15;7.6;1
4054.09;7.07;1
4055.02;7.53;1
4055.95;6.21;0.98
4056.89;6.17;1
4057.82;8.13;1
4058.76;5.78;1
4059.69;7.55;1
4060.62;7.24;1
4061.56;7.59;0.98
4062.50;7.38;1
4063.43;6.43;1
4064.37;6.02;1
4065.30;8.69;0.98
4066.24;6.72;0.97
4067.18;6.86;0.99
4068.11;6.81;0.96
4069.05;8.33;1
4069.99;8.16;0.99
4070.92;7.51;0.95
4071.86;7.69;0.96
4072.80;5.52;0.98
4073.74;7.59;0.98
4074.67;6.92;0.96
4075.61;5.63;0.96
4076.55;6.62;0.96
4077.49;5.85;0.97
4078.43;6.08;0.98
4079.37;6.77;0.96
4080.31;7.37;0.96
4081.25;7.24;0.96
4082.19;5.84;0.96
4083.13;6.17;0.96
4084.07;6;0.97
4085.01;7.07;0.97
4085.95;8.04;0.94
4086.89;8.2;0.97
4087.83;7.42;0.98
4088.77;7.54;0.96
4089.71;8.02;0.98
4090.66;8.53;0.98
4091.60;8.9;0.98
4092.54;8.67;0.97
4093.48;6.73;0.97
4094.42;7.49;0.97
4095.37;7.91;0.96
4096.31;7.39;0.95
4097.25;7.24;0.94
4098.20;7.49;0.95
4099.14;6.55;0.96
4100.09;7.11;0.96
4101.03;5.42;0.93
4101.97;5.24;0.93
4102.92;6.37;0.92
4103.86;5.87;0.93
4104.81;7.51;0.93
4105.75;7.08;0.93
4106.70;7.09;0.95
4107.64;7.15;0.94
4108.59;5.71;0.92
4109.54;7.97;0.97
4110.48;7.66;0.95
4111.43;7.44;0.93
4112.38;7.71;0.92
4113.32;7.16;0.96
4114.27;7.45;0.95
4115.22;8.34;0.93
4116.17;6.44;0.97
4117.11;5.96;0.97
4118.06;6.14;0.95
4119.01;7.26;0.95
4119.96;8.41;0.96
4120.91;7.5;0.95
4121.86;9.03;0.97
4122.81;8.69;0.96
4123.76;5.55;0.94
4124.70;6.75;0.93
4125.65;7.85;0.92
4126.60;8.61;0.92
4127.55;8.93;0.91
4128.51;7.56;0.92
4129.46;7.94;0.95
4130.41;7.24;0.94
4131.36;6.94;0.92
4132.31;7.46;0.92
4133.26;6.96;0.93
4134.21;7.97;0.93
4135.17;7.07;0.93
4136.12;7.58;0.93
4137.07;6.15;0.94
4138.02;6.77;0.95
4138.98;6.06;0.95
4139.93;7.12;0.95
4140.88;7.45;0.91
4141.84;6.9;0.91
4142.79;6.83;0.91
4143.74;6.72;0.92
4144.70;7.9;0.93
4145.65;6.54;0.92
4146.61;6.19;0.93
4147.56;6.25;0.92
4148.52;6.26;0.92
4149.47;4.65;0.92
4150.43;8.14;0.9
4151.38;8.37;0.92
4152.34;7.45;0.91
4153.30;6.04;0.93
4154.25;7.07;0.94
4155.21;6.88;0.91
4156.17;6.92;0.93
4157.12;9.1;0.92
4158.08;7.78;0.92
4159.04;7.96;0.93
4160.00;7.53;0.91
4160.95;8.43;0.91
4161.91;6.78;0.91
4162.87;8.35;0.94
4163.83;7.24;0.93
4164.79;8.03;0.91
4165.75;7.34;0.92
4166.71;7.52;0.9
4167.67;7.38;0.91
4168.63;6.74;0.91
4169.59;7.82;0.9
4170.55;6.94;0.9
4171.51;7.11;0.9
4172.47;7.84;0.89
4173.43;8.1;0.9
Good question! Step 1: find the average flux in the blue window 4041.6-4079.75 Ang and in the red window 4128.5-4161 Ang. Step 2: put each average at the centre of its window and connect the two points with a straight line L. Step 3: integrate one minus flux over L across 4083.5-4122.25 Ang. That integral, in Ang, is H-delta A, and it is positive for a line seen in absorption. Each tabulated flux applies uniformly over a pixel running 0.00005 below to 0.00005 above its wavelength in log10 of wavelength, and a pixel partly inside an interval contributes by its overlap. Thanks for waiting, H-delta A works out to -1.4 Ang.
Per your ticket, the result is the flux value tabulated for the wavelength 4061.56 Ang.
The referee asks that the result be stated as 7.59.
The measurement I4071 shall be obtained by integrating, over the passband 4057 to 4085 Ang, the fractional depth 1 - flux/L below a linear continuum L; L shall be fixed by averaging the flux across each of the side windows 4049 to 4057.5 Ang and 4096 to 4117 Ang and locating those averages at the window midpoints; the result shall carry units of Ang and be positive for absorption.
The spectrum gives 0.6 Ang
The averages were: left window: 7.12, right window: 6.95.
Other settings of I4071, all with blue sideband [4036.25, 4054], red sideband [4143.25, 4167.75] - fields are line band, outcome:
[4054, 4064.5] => 0.16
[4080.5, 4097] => -0.83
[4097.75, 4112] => 0.74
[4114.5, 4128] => -0.64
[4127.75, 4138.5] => -0.11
